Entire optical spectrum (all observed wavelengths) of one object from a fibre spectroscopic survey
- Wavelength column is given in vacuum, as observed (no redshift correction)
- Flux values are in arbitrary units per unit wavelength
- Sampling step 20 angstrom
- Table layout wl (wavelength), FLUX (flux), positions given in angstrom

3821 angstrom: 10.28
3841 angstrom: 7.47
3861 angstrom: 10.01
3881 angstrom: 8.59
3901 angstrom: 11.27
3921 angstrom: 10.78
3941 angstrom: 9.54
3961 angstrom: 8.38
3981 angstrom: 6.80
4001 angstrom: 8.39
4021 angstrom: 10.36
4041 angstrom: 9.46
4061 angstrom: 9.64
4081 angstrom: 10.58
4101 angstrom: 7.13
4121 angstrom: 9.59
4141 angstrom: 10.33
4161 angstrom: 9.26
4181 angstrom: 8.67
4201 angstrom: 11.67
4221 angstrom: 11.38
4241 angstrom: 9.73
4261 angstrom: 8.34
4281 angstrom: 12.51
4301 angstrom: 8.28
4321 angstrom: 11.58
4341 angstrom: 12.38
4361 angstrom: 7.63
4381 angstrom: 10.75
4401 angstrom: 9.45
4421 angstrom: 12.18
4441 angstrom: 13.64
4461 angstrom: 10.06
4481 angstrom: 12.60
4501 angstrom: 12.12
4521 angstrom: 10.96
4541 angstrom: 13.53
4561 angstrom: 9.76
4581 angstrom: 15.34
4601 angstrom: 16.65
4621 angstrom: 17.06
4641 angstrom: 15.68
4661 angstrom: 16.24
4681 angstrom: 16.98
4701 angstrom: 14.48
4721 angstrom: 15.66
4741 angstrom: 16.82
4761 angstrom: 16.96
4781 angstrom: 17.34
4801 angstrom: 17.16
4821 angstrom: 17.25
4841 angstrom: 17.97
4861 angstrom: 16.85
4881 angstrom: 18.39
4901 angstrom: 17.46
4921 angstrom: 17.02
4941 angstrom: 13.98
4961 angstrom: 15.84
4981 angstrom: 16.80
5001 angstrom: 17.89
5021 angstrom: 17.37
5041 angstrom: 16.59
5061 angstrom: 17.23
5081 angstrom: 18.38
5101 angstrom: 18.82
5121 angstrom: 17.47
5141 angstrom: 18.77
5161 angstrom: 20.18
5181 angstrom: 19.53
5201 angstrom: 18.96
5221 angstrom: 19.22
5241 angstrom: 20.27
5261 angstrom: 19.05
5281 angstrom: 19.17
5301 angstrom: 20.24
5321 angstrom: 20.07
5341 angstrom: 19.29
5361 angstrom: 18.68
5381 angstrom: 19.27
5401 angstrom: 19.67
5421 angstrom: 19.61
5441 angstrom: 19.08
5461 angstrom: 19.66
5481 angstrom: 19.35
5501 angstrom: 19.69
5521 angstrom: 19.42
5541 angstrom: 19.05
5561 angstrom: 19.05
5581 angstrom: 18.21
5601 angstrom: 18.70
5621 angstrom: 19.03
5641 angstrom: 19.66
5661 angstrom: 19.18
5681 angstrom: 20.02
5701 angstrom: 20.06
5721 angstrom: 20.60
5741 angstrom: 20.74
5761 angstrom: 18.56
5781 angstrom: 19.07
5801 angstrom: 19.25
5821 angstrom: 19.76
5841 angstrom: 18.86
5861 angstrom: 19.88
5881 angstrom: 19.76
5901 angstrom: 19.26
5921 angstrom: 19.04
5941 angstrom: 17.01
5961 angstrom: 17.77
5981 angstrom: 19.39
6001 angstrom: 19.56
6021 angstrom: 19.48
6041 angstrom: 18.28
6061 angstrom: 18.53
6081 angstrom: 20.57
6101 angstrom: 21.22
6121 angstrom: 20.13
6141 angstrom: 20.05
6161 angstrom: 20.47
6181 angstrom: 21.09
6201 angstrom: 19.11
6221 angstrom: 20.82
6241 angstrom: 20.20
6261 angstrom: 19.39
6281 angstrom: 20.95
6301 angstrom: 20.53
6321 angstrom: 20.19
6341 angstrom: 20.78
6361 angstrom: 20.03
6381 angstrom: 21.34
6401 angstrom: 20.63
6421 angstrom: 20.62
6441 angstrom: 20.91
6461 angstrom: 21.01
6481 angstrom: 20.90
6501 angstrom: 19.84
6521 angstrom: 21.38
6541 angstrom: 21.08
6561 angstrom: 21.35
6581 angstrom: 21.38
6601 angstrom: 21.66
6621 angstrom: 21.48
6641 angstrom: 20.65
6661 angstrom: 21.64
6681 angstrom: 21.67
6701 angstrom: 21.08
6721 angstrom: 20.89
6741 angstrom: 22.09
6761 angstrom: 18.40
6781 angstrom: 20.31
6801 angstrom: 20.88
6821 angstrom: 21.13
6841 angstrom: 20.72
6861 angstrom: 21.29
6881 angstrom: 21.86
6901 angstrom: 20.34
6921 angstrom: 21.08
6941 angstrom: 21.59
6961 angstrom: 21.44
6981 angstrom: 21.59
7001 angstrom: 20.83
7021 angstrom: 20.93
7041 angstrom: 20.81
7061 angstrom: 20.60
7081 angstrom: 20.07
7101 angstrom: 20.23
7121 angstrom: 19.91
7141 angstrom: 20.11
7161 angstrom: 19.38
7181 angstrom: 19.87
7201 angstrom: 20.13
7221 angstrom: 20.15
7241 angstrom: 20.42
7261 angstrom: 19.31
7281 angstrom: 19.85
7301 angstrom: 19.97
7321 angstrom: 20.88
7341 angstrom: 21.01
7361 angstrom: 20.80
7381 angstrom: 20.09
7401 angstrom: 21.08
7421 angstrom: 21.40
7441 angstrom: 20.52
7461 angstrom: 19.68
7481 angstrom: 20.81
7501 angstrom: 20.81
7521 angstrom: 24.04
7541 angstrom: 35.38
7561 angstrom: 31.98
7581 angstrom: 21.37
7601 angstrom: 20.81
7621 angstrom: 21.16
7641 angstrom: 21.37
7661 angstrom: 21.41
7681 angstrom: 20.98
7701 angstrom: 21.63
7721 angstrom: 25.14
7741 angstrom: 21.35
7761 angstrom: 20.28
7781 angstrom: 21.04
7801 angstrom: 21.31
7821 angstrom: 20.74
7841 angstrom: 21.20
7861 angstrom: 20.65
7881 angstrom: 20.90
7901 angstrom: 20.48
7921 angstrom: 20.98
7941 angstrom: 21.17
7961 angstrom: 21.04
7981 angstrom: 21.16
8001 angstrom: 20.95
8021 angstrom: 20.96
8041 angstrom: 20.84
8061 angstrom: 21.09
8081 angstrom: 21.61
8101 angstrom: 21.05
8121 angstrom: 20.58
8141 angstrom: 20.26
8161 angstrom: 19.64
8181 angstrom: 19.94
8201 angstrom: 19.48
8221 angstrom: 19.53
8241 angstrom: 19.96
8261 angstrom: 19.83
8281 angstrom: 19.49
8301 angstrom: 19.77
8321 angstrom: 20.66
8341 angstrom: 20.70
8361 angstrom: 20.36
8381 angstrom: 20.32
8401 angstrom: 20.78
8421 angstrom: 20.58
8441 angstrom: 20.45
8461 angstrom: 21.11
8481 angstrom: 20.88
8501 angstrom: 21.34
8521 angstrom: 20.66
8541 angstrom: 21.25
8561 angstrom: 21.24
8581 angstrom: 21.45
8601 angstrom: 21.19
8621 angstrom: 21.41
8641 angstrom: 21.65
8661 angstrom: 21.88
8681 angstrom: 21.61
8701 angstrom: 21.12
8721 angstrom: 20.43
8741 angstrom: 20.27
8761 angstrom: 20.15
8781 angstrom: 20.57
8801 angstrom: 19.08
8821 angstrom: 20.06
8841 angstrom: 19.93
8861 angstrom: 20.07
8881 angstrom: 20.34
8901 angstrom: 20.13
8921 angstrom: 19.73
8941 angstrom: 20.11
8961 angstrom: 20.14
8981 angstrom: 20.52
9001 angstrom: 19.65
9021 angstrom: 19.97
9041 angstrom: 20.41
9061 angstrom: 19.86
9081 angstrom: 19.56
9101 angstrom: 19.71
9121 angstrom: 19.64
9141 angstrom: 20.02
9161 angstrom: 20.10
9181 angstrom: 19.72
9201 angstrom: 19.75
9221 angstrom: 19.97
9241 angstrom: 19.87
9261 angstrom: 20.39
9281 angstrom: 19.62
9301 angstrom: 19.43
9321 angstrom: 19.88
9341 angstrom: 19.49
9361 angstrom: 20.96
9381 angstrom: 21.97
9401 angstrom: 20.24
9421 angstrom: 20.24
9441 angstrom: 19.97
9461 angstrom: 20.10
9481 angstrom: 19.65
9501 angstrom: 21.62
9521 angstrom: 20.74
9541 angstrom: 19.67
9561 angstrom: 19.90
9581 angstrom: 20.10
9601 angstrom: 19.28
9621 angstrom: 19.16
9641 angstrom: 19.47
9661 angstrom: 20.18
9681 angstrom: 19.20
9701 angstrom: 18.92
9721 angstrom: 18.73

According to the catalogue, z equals 0.148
